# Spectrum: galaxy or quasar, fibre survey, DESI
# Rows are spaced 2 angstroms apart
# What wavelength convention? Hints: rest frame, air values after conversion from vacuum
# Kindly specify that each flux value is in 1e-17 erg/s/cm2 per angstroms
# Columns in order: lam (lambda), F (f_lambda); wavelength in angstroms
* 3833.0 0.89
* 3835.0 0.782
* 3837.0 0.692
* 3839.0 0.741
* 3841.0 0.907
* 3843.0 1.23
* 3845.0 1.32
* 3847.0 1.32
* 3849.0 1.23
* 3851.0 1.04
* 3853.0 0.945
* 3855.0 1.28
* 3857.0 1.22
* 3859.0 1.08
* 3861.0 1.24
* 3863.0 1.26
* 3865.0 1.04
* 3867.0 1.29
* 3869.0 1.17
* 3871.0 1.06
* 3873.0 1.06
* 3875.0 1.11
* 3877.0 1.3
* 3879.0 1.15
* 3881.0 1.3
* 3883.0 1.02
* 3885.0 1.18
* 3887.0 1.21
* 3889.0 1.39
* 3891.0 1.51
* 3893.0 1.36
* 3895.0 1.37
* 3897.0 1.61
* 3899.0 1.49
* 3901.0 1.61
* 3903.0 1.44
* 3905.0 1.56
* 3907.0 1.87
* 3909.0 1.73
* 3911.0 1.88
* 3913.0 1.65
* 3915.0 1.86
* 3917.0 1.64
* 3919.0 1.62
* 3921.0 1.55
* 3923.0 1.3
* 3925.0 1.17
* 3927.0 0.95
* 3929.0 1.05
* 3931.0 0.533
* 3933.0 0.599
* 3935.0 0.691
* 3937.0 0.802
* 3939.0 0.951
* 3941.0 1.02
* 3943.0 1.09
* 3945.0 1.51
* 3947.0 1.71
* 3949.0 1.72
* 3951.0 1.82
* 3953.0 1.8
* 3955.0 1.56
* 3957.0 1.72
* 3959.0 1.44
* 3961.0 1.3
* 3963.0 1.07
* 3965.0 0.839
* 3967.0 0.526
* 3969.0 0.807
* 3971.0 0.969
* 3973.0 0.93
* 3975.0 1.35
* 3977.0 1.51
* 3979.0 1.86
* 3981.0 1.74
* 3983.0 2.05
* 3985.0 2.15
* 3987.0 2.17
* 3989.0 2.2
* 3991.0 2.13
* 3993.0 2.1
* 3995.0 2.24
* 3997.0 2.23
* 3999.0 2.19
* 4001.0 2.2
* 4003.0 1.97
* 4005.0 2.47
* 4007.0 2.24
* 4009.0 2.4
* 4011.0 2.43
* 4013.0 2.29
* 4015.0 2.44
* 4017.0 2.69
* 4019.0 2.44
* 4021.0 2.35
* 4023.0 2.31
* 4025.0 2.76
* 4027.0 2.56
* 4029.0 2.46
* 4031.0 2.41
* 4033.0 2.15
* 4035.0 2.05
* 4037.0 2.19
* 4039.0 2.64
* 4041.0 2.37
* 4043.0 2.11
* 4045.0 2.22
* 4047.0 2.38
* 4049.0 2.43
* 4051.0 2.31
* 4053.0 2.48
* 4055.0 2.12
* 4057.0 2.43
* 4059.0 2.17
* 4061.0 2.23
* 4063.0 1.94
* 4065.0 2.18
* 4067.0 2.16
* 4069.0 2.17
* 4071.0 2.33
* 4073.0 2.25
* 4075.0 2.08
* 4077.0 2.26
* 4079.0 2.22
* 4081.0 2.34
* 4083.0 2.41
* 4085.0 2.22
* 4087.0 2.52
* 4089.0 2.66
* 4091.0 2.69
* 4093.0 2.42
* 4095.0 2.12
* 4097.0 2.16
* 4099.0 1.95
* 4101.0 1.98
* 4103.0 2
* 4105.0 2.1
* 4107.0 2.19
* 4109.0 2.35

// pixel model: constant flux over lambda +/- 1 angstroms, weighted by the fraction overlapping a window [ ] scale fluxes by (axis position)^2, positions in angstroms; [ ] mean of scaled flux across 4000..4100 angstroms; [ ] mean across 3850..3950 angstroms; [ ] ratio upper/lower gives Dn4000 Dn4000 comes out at 1.94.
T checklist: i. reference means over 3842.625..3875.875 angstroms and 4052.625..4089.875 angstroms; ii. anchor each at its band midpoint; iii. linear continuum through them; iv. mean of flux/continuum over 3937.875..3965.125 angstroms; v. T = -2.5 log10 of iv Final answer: 0.17 mag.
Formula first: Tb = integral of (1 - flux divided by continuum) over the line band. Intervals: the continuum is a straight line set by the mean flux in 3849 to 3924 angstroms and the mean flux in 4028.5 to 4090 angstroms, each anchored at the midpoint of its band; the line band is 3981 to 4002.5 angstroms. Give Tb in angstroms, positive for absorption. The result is -2.4 angstroms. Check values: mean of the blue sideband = 1.36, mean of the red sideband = 2.29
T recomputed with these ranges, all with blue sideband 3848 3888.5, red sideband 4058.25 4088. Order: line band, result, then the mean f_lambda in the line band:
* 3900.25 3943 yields 0.10 mag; 1.3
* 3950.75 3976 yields 0.32 mag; 1.22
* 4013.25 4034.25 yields -0.23 mag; 2.45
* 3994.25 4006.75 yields -0.19 mag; 2.22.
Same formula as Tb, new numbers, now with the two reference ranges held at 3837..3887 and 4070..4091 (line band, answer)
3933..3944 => 4.79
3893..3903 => -1.19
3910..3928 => -0.82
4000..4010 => -1.69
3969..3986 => 2.47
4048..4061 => -0.68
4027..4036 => -0.98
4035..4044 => -0.75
